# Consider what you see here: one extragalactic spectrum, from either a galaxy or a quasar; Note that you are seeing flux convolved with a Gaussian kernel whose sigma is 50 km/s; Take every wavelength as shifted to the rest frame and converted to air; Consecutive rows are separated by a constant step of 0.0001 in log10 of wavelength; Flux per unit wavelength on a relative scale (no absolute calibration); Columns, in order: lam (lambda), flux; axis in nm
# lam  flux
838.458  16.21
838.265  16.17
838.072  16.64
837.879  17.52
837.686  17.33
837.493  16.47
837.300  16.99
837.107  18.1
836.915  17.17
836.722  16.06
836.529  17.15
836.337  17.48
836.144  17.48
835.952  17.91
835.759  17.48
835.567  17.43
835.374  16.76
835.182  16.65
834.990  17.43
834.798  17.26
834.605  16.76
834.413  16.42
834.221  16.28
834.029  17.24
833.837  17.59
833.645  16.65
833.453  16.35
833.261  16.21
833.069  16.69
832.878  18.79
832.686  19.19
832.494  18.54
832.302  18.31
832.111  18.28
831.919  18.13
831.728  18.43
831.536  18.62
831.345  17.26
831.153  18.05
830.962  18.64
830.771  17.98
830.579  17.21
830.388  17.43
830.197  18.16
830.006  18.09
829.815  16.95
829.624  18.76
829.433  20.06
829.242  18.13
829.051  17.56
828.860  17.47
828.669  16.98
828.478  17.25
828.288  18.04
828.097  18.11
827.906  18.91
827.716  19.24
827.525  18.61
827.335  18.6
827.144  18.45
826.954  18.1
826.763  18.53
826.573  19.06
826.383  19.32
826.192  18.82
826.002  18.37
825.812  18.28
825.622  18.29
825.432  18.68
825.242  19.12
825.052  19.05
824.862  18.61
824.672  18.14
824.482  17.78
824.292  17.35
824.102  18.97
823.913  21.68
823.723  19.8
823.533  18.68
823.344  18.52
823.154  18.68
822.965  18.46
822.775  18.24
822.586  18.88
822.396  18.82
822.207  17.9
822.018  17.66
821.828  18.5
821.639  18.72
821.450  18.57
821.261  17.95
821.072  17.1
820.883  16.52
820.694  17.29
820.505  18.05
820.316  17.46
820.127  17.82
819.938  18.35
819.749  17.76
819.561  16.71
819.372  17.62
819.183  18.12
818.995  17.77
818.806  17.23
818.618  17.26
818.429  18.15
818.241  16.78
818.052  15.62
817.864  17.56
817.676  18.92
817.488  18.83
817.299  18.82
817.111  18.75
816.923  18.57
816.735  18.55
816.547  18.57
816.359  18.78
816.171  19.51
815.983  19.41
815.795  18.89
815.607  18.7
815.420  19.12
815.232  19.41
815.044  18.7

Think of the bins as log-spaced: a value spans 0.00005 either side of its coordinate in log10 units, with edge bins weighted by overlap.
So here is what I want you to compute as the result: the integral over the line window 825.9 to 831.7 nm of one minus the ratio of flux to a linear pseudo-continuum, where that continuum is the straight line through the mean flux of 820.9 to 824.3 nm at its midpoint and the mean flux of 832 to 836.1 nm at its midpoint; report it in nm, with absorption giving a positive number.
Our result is -0.10 nm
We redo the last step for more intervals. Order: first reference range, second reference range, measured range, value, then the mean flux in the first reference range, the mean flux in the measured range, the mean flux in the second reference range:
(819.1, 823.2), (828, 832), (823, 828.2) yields -0.22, 18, 18.7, 18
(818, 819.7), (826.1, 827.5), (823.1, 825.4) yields -0.08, 17.3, 18.9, 18.7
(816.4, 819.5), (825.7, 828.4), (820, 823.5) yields 0.03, 17.9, 18.1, 18.6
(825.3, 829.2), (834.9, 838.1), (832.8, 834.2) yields 0.04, 18.3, 17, 17.2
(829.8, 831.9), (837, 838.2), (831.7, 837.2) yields 0.05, 17.9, 17.4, 17.1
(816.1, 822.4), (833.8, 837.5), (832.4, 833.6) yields -0.02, 17.9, 17.6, 17.1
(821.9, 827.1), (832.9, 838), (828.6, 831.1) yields -0.01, 18.7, 18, 17.1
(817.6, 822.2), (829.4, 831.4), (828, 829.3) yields 0.02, 17.6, 17.6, 18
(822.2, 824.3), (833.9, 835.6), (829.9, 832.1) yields -0.06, 18.9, 18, 16.9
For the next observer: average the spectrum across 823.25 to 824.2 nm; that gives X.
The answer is 19.5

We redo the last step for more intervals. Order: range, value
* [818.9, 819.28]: 17.9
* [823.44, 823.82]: 19.2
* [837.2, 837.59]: 16.7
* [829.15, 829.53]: 19.1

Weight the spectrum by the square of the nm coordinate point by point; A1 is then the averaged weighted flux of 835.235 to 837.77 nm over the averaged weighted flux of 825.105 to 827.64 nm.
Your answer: 0.9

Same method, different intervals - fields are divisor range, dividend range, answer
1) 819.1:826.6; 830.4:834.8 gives 0.98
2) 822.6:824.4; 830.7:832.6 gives 0.98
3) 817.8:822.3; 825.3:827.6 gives 1.07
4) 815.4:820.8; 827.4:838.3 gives 1.01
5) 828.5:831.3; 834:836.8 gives 0.96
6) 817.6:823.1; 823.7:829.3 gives 1.06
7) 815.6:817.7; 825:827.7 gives 1.01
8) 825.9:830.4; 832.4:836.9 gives 0.95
